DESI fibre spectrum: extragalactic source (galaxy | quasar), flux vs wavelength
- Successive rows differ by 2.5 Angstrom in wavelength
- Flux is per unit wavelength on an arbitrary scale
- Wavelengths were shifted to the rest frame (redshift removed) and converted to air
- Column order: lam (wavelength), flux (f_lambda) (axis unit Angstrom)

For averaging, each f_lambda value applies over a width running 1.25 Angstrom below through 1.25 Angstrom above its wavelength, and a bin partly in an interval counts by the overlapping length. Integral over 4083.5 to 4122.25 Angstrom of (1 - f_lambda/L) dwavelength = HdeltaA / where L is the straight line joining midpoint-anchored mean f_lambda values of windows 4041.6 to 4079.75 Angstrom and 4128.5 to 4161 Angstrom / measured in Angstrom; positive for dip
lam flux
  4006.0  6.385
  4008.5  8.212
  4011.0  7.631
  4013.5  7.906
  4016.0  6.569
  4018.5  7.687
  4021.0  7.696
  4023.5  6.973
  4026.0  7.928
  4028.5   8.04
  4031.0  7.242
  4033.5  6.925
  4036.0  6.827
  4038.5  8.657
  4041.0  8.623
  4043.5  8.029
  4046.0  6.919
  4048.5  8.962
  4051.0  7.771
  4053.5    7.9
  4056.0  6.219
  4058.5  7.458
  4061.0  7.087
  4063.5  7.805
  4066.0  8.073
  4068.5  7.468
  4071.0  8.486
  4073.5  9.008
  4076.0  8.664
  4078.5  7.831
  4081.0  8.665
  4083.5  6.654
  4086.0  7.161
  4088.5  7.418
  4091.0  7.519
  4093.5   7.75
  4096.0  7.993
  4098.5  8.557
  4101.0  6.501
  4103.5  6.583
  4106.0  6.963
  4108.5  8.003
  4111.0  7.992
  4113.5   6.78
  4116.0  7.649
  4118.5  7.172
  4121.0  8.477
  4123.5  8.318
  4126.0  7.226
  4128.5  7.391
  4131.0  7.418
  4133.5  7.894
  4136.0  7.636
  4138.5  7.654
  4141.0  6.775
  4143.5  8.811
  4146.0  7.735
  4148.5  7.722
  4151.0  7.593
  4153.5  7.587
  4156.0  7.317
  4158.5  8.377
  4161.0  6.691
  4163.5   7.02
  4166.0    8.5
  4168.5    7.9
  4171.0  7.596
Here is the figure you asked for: 1.4 Angstrom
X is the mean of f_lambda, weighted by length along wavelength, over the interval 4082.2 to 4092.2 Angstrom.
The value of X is 7.19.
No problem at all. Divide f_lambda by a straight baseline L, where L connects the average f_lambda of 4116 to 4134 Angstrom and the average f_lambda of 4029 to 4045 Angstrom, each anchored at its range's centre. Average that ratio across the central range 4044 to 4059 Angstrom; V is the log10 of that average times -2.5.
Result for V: 0.021 mag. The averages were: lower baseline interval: 7.72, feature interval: 7.57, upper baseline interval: 7.69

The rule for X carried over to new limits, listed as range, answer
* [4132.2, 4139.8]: 7.72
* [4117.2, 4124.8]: 7.98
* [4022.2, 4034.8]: 7.42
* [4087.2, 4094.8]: 7.56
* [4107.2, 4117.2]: 7.6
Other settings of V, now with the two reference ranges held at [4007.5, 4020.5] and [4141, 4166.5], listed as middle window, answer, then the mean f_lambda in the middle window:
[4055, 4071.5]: 0.02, 7.49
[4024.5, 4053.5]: -0.03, 7.81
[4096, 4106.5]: 0.05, 7.26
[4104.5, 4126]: 0.00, 7.63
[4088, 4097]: -0.01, 7.68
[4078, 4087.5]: 0.01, 7.55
